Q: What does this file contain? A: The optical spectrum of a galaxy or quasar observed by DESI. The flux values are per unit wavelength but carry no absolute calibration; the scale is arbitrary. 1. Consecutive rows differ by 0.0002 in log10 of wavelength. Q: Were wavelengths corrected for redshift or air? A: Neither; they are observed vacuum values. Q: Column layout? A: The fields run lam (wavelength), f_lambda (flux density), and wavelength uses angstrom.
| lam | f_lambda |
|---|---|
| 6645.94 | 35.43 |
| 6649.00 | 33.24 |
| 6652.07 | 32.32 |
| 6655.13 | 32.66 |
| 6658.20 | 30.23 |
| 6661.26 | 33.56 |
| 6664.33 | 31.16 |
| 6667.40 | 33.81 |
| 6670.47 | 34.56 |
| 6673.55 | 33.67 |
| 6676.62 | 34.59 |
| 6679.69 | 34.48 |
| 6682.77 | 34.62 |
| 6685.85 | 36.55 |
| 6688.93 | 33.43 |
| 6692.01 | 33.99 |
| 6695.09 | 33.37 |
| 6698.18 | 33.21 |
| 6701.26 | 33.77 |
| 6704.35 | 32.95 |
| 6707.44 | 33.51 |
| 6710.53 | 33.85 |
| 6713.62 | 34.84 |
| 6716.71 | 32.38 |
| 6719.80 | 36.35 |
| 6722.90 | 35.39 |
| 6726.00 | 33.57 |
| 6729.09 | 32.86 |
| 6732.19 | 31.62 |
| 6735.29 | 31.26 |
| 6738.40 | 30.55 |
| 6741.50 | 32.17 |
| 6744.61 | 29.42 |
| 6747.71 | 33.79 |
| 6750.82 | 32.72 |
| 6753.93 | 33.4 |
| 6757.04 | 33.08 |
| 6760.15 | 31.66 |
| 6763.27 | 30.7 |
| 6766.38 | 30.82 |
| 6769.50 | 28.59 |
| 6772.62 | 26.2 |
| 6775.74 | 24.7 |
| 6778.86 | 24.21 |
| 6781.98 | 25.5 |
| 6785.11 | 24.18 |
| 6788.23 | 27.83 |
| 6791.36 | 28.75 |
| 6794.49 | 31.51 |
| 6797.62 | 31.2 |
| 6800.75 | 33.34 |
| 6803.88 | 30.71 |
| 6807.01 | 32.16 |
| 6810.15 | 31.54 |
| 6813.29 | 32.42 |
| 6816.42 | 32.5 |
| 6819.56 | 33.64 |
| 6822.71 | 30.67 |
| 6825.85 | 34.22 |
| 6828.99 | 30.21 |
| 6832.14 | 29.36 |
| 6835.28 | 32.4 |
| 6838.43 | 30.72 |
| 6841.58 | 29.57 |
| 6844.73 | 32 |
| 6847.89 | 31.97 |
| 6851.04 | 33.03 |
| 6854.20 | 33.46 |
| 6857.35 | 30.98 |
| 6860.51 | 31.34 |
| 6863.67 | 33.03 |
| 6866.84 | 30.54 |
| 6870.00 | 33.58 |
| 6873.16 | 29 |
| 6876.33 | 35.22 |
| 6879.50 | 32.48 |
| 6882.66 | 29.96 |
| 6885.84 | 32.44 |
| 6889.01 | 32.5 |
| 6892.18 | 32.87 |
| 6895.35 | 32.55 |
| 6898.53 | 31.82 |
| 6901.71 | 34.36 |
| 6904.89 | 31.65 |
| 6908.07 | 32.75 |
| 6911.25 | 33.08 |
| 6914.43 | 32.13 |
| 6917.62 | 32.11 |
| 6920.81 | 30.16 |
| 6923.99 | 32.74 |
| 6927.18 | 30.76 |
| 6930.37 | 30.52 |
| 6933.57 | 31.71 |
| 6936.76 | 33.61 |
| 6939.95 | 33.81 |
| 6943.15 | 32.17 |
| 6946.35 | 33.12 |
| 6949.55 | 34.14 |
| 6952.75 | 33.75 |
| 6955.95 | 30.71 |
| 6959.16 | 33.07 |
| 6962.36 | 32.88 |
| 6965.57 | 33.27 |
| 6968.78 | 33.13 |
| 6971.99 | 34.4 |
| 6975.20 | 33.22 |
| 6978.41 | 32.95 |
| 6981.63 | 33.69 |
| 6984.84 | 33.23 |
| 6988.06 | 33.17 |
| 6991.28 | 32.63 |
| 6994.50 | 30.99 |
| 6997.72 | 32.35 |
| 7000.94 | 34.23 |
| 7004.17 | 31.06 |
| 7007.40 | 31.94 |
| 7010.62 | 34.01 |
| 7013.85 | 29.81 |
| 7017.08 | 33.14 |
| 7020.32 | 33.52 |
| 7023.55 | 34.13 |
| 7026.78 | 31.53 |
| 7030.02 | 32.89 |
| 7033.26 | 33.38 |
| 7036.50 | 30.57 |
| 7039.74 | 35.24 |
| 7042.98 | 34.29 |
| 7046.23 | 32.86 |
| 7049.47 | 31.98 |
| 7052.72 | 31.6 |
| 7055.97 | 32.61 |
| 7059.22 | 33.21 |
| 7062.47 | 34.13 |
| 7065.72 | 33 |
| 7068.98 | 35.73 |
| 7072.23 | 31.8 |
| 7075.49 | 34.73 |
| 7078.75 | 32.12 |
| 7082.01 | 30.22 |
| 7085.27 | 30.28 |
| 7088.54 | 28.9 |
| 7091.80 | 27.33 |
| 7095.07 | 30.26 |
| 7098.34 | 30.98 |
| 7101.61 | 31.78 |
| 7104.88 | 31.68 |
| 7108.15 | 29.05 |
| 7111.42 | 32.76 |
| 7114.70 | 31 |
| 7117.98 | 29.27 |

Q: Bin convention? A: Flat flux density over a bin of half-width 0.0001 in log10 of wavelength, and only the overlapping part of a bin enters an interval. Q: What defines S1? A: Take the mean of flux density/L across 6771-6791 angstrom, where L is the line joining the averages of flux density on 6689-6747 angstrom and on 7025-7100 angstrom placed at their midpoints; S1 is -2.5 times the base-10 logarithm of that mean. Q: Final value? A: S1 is 0.27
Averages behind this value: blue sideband 33.1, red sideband 32.2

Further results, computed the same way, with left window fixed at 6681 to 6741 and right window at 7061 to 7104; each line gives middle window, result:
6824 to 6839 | 0.05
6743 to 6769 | 0.05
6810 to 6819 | 0.02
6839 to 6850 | 0.06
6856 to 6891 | 0.03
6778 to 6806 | 0.15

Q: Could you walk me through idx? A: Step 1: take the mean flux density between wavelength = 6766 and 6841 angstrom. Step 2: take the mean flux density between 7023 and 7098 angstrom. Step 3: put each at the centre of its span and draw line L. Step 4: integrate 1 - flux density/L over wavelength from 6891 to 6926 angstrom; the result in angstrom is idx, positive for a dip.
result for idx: -1.7 angstrom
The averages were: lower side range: 29.9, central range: 32.4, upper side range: 32.2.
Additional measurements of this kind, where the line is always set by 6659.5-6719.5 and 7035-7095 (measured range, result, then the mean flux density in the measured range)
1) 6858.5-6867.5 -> 0.37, 31.7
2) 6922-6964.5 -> 0.27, 32.5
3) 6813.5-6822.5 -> 0.18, 32.6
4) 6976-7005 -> -0.20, 32.8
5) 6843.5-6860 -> 0.45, 32.2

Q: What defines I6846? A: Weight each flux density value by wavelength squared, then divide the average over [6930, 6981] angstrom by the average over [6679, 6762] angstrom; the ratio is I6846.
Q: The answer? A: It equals 1.1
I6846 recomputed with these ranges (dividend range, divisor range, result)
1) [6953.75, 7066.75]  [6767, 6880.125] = 1.13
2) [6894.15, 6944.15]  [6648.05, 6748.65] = 1.03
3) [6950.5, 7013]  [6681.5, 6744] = 1.06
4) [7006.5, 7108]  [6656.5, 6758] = 1.07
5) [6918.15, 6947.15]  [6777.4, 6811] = 1.14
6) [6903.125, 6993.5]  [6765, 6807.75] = 1.20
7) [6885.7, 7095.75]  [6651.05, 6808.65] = 1.10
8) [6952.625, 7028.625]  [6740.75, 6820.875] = 1.15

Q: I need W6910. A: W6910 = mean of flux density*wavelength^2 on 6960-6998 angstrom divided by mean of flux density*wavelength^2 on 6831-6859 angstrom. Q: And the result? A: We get 1.1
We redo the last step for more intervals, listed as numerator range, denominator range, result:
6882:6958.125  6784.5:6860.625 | 1.06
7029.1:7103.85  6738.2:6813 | 1.17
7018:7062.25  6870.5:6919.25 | 1.06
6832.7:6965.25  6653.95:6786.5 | 1.06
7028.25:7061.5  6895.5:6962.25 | 1.05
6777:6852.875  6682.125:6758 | 0.94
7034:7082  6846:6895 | 1.08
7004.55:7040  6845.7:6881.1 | 1.06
